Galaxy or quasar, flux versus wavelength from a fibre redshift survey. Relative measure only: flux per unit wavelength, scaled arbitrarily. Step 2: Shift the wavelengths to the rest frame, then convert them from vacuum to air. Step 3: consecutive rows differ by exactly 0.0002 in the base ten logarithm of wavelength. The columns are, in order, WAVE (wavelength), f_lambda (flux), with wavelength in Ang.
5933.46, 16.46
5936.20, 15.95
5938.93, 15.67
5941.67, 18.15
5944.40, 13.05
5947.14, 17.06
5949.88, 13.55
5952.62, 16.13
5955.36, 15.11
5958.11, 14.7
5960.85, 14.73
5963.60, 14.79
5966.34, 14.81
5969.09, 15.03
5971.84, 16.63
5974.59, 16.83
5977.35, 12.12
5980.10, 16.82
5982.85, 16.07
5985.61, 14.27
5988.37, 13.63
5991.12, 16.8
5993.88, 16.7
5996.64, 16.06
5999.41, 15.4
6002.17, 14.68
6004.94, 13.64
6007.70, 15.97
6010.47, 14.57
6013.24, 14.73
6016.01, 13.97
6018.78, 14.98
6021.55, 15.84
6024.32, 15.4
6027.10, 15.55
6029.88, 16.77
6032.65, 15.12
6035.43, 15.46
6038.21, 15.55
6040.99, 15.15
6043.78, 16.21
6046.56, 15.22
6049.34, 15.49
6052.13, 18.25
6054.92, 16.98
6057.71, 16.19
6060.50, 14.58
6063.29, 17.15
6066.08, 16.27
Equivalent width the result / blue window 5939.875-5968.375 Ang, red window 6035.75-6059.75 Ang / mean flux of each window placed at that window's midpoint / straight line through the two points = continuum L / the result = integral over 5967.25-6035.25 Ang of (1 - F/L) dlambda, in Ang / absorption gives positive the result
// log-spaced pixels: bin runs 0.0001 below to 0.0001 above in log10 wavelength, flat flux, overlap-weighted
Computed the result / 1.4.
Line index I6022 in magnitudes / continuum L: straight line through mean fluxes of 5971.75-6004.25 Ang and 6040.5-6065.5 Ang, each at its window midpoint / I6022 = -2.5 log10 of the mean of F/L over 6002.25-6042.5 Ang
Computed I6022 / 0.04 mag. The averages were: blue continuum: 15.4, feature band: 15.2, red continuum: 16.2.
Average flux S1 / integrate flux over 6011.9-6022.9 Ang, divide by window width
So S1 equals 14.9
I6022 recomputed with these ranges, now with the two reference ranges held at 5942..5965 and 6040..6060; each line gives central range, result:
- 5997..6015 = 0.05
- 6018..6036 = 0.02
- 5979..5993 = -0.01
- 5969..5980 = -0.01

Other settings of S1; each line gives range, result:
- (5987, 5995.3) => 15.7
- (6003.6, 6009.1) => 14.8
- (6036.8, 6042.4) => 15.3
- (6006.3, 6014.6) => 15.1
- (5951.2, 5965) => 15.1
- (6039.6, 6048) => 15.5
